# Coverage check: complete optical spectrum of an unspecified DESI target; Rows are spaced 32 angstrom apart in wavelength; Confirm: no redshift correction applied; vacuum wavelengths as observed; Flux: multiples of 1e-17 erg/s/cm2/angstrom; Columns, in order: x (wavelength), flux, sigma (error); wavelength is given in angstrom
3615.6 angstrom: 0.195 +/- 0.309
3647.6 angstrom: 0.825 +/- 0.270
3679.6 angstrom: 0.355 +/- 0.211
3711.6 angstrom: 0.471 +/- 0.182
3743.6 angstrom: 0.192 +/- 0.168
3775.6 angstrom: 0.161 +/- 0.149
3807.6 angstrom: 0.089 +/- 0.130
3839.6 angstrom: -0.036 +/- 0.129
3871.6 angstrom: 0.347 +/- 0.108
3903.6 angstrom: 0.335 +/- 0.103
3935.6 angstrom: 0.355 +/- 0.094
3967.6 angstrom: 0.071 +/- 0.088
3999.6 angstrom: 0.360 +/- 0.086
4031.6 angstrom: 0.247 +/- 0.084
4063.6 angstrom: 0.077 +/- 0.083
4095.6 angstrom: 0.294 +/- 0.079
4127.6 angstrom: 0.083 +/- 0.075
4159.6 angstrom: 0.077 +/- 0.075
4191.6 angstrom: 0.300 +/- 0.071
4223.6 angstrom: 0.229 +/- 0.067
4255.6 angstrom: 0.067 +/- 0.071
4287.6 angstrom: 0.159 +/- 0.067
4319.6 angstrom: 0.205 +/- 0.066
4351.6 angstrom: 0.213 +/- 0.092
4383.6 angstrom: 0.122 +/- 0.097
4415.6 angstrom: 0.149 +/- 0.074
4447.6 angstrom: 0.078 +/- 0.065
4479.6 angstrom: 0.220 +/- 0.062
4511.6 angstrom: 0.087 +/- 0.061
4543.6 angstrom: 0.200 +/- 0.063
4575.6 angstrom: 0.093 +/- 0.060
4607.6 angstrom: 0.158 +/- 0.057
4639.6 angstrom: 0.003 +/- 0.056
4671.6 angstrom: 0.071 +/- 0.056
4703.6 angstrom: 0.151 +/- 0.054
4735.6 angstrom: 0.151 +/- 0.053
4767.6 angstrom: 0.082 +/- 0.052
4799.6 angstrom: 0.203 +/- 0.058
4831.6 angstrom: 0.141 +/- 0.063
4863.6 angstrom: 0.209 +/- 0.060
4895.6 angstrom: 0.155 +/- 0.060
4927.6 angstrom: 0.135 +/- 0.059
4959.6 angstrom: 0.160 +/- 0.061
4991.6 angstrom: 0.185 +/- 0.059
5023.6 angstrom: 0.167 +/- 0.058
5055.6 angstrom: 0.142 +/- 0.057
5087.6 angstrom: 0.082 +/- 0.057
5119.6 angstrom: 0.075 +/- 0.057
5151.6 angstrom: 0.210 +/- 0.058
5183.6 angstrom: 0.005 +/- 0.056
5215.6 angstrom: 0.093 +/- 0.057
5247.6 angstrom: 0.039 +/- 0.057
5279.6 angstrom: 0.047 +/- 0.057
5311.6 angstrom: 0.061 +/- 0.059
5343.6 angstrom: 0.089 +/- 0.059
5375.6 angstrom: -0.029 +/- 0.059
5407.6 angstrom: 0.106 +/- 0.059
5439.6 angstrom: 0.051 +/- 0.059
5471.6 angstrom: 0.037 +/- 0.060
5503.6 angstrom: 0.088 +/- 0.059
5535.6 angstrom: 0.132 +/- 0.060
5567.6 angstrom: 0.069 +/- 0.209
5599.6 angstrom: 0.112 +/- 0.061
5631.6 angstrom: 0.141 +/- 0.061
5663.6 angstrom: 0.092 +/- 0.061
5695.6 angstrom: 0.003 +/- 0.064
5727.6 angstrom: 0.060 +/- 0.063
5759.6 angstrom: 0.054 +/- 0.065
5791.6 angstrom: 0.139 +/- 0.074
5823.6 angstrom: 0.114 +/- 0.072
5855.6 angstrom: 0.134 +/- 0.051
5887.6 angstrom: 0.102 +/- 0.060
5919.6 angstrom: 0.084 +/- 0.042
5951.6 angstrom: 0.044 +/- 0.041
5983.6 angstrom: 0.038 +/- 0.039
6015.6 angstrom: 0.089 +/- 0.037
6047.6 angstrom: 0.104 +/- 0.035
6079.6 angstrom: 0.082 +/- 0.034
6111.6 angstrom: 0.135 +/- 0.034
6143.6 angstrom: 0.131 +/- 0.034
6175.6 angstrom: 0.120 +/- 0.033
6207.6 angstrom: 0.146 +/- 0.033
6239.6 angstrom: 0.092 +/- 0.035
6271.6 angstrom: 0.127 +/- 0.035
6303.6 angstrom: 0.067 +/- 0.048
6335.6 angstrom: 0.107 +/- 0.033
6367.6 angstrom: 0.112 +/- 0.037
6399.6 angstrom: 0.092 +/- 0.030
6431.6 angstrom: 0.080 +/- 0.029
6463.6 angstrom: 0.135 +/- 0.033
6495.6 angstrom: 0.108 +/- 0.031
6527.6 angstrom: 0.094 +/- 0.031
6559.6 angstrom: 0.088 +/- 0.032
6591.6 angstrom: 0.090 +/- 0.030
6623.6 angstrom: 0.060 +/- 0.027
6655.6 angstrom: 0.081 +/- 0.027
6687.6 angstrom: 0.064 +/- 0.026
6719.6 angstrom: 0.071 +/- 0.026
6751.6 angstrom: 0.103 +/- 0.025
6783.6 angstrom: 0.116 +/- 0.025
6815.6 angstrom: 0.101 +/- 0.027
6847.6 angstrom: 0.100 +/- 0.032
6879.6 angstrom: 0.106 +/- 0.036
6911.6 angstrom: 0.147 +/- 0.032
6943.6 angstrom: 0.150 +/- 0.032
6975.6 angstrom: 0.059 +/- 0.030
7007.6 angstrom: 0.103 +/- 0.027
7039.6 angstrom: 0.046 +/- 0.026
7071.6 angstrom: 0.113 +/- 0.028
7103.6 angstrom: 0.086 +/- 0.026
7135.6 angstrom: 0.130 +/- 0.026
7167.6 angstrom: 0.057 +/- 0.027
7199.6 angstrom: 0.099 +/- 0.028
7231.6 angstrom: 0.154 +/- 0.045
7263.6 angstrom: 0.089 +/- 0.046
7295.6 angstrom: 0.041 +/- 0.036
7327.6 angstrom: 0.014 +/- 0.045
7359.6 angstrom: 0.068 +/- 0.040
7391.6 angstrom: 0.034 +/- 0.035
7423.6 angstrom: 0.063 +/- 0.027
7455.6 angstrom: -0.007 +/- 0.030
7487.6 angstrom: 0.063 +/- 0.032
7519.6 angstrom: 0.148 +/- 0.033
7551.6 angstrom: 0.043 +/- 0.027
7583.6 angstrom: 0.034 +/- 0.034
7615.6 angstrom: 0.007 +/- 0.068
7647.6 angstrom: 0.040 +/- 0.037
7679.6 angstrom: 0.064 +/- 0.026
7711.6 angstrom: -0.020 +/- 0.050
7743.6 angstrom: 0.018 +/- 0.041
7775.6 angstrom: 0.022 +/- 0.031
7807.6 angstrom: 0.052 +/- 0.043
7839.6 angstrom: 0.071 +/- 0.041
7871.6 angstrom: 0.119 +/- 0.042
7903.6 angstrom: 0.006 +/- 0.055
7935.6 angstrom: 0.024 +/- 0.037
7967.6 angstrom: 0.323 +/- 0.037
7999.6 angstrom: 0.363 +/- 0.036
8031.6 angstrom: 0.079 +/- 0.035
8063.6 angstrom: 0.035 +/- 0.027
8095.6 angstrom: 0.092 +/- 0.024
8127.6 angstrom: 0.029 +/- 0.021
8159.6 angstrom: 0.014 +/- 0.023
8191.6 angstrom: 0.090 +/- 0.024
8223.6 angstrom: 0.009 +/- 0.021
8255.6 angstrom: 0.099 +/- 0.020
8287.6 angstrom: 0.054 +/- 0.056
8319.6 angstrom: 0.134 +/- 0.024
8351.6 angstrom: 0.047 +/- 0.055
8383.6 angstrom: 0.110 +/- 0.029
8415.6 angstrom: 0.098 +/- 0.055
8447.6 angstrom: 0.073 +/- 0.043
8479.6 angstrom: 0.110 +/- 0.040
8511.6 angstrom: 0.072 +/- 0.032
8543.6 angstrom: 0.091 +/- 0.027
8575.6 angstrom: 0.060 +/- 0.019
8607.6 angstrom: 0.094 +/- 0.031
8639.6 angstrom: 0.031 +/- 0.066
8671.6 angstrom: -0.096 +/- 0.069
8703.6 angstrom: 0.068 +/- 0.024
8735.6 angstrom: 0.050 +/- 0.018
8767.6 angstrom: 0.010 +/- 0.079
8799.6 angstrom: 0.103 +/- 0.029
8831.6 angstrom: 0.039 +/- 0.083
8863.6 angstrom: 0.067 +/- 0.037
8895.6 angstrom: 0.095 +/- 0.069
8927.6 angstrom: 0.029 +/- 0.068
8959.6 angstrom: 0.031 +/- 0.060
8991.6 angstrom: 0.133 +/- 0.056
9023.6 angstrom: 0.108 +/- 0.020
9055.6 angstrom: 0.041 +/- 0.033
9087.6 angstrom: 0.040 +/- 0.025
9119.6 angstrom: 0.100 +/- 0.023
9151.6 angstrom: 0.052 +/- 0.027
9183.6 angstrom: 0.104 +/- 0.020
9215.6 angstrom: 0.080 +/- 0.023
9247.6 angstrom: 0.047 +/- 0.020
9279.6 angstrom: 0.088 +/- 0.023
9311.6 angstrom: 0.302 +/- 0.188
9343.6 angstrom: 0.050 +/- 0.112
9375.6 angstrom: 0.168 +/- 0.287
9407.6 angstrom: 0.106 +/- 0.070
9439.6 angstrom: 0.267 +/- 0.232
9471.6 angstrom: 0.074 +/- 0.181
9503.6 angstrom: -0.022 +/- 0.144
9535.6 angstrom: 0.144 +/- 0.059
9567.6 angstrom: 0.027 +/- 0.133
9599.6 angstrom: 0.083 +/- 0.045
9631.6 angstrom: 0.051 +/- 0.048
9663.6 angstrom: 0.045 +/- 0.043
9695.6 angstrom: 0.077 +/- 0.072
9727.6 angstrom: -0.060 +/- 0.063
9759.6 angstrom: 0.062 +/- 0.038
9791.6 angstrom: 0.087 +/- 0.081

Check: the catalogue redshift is 1.14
